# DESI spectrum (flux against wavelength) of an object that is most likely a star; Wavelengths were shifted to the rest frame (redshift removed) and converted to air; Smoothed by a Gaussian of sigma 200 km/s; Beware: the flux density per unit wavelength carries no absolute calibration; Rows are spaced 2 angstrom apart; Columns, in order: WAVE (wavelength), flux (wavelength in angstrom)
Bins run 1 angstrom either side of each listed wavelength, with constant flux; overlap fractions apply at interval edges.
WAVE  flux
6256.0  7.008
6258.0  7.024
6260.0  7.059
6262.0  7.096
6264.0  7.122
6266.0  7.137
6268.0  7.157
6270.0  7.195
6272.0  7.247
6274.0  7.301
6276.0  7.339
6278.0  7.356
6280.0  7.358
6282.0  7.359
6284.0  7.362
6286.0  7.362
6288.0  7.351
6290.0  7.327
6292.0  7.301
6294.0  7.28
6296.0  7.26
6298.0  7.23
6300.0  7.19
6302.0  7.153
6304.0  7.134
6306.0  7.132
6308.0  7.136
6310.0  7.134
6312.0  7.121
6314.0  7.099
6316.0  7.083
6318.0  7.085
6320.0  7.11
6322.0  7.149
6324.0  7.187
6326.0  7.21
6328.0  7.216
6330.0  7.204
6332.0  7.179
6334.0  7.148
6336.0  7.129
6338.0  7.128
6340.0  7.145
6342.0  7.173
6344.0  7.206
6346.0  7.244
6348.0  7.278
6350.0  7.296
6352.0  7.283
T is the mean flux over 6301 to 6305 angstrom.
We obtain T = 7.14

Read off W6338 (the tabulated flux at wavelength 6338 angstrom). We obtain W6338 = 7.128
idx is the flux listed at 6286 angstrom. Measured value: 7.362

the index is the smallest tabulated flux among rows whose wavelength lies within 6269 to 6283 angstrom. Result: 7.195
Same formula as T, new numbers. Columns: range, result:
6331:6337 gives 7.15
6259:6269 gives 7.11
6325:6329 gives 7.21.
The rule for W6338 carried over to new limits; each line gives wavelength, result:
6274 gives 7.301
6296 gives 7.26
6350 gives 7.296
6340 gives 7.145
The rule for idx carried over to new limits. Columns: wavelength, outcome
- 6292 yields 7.301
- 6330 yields 7.204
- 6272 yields 7.247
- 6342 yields 7.173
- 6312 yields 7.121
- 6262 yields 7.096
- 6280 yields 7.358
